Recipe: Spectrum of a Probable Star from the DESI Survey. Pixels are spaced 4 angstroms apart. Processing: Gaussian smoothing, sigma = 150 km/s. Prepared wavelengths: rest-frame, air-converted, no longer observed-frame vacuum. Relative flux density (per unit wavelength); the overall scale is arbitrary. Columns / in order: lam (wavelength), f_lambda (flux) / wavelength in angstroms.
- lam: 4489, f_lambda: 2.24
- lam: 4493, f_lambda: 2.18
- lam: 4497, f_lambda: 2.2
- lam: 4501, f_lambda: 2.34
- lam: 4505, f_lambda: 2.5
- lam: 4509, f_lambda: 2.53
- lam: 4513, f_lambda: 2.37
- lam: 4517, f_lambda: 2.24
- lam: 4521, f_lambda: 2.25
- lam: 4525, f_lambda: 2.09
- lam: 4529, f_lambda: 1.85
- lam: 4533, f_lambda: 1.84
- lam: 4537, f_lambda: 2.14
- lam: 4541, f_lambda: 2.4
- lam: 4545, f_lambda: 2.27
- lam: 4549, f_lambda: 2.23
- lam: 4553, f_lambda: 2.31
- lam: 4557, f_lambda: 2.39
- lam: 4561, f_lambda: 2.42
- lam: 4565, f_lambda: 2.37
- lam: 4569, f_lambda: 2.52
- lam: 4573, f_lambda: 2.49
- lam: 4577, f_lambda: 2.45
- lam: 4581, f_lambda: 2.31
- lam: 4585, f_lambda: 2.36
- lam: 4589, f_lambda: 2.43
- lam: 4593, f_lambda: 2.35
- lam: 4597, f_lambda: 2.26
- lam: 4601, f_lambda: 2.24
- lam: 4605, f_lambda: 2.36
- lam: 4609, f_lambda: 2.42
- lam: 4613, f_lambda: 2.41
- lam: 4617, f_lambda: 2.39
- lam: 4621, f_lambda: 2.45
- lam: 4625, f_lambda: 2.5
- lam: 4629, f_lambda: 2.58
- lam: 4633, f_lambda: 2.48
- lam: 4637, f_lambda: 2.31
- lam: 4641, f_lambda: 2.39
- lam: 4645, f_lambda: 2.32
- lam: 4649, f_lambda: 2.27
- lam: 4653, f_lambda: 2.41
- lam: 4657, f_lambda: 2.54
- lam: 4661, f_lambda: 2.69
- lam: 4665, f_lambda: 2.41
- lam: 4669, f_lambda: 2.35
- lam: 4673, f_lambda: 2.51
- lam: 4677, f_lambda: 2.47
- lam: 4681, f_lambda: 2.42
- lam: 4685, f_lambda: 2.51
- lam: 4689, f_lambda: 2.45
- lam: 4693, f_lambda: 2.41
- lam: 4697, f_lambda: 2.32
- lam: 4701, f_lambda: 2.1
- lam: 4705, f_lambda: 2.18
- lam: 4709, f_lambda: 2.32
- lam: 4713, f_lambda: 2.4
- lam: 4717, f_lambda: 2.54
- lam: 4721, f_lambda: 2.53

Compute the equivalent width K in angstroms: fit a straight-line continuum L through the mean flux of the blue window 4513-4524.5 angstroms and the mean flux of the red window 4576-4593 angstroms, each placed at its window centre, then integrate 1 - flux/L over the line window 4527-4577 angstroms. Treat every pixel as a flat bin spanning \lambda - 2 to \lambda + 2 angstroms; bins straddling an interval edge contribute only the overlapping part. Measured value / 0.9 angstroms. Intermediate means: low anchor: 2.25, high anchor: 2.38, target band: 2.28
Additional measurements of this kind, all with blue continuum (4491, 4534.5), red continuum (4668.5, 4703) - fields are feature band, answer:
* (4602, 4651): -1.4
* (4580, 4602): -0.3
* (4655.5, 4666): -0.8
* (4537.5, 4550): -0.2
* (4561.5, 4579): -1.3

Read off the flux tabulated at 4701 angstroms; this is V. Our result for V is 2.1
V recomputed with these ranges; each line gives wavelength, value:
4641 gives 2.39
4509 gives 2.53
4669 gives 2.35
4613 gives 2.41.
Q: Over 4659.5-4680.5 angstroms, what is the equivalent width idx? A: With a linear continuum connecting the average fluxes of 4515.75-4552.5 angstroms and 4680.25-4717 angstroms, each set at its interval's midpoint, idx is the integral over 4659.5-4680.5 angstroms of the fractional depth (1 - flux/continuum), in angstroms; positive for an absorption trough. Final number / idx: -1.4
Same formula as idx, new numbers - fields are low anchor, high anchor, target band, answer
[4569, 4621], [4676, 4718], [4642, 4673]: -0.8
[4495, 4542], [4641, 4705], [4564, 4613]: -1.6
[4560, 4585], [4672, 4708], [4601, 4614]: 0.2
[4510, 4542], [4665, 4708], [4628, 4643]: -0.8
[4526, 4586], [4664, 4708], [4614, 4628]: -0.7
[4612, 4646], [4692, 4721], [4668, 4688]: -0.7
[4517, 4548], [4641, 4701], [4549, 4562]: -1.0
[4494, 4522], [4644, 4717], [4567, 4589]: -0.6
